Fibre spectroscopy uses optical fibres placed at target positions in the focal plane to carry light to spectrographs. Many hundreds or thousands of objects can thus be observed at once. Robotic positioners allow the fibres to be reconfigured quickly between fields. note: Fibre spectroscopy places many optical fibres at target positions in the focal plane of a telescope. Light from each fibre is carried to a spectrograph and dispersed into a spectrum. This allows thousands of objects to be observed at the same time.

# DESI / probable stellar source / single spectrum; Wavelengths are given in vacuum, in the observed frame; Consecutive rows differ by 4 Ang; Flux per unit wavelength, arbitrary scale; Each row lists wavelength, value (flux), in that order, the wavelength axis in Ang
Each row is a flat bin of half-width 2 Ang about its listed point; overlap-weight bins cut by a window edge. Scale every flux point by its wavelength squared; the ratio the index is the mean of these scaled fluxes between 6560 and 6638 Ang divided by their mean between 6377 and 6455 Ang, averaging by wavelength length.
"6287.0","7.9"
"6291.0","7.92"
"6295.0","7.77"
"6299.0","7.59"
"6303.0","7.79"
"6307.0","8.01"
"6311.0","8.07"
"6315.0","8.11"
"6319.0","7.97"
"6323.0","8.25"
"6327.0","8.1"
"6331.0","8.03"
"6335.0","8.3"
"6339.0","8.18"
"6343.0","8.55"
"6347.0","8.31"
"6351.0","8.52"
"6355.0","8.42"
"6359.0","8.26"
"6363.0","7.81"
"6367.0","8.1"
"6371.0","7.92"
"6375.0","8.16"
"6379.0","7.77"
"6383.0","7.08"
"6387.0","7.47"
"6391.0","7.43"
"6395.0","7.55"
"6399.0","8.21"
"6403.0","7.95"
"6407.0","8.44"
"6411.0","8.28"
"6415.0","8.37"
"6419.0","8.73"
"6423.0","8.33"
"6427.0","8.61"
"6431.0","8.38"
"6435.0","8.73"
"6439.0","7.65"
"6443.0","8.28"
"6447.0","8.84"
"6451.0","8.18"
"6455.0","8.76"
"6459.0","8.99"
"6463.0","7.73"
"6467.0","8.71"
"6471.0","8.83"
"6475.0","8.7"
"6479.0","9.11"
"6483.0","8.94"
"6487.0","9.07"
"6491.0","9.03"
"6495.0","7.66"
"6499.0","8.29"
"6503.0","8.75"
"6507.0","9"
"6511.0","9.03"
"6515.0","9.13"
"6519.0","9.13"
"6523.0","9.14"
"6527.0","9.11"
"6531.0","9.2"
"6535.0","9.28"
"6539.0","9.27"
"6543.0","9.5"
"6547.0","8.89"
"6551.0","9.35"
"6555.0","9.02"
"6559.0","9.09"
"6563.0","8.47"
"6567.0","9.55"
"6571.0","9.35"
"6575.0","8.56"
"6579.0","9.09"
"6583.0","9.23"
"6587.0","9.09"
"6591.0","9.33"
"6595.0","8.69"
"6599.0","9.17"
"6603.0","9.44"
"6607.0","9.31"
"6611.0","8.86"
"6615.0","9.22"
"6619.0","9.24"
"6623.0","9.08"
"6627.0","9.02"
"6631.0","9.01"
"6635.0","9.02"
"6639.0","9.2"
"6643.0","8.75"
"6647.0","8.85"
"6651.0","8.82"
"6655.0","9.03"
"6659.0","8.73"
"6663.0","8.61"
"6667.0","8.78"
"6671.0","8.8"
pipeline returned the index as 1.2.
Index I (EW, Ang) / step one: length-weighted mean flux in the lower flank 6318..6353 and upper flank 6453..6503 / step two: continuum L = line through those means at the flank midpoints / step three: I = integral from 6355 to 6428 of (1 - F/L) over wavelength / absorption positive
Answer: 3.3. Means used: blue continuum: 8.25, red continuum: 8.66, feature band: 8.03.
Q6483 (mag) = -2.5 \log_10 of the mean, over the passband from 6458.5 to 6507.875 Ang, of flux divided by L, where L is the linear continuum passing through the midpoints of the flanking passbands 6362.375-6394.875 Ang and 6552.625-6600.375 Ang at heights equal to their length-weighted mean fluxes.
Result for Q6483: -0.03 mag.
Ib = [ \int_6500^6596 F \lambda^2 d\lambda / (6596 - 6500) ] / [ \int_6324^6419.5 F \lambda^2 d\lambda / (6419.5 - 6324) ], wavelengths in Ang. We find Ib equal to 1.2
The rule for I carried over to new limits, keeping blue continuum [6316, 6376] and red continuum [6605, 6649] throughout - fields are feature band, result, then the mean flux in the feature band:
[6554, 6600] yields -0.8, 9.05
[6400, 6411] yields 0.2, 8.21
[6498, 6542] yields -1.7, 9.06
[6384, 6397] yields 1.4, 7.45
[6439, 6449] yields 0.1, 8.38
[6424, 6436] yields -0.1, 8.54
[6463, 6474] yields 0.0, 8.57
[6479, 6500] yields -0.1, 8.66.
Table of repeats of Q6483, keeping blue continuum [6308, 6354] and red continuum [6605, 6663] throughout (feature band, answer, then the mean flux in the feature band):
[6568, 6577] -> -0.022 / 9.02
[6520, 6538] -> -0.056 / 9.18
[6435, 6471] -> 0.012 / 8.44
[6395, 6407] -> 0.046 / 8.05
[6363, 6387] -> 0.074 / 7.78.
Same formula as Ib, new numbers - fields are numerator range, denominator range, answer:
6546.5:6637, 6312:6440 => 1.20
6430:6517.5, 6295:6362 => 1.11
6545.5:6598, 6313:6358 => 1.18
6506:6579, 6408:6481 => 1.10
